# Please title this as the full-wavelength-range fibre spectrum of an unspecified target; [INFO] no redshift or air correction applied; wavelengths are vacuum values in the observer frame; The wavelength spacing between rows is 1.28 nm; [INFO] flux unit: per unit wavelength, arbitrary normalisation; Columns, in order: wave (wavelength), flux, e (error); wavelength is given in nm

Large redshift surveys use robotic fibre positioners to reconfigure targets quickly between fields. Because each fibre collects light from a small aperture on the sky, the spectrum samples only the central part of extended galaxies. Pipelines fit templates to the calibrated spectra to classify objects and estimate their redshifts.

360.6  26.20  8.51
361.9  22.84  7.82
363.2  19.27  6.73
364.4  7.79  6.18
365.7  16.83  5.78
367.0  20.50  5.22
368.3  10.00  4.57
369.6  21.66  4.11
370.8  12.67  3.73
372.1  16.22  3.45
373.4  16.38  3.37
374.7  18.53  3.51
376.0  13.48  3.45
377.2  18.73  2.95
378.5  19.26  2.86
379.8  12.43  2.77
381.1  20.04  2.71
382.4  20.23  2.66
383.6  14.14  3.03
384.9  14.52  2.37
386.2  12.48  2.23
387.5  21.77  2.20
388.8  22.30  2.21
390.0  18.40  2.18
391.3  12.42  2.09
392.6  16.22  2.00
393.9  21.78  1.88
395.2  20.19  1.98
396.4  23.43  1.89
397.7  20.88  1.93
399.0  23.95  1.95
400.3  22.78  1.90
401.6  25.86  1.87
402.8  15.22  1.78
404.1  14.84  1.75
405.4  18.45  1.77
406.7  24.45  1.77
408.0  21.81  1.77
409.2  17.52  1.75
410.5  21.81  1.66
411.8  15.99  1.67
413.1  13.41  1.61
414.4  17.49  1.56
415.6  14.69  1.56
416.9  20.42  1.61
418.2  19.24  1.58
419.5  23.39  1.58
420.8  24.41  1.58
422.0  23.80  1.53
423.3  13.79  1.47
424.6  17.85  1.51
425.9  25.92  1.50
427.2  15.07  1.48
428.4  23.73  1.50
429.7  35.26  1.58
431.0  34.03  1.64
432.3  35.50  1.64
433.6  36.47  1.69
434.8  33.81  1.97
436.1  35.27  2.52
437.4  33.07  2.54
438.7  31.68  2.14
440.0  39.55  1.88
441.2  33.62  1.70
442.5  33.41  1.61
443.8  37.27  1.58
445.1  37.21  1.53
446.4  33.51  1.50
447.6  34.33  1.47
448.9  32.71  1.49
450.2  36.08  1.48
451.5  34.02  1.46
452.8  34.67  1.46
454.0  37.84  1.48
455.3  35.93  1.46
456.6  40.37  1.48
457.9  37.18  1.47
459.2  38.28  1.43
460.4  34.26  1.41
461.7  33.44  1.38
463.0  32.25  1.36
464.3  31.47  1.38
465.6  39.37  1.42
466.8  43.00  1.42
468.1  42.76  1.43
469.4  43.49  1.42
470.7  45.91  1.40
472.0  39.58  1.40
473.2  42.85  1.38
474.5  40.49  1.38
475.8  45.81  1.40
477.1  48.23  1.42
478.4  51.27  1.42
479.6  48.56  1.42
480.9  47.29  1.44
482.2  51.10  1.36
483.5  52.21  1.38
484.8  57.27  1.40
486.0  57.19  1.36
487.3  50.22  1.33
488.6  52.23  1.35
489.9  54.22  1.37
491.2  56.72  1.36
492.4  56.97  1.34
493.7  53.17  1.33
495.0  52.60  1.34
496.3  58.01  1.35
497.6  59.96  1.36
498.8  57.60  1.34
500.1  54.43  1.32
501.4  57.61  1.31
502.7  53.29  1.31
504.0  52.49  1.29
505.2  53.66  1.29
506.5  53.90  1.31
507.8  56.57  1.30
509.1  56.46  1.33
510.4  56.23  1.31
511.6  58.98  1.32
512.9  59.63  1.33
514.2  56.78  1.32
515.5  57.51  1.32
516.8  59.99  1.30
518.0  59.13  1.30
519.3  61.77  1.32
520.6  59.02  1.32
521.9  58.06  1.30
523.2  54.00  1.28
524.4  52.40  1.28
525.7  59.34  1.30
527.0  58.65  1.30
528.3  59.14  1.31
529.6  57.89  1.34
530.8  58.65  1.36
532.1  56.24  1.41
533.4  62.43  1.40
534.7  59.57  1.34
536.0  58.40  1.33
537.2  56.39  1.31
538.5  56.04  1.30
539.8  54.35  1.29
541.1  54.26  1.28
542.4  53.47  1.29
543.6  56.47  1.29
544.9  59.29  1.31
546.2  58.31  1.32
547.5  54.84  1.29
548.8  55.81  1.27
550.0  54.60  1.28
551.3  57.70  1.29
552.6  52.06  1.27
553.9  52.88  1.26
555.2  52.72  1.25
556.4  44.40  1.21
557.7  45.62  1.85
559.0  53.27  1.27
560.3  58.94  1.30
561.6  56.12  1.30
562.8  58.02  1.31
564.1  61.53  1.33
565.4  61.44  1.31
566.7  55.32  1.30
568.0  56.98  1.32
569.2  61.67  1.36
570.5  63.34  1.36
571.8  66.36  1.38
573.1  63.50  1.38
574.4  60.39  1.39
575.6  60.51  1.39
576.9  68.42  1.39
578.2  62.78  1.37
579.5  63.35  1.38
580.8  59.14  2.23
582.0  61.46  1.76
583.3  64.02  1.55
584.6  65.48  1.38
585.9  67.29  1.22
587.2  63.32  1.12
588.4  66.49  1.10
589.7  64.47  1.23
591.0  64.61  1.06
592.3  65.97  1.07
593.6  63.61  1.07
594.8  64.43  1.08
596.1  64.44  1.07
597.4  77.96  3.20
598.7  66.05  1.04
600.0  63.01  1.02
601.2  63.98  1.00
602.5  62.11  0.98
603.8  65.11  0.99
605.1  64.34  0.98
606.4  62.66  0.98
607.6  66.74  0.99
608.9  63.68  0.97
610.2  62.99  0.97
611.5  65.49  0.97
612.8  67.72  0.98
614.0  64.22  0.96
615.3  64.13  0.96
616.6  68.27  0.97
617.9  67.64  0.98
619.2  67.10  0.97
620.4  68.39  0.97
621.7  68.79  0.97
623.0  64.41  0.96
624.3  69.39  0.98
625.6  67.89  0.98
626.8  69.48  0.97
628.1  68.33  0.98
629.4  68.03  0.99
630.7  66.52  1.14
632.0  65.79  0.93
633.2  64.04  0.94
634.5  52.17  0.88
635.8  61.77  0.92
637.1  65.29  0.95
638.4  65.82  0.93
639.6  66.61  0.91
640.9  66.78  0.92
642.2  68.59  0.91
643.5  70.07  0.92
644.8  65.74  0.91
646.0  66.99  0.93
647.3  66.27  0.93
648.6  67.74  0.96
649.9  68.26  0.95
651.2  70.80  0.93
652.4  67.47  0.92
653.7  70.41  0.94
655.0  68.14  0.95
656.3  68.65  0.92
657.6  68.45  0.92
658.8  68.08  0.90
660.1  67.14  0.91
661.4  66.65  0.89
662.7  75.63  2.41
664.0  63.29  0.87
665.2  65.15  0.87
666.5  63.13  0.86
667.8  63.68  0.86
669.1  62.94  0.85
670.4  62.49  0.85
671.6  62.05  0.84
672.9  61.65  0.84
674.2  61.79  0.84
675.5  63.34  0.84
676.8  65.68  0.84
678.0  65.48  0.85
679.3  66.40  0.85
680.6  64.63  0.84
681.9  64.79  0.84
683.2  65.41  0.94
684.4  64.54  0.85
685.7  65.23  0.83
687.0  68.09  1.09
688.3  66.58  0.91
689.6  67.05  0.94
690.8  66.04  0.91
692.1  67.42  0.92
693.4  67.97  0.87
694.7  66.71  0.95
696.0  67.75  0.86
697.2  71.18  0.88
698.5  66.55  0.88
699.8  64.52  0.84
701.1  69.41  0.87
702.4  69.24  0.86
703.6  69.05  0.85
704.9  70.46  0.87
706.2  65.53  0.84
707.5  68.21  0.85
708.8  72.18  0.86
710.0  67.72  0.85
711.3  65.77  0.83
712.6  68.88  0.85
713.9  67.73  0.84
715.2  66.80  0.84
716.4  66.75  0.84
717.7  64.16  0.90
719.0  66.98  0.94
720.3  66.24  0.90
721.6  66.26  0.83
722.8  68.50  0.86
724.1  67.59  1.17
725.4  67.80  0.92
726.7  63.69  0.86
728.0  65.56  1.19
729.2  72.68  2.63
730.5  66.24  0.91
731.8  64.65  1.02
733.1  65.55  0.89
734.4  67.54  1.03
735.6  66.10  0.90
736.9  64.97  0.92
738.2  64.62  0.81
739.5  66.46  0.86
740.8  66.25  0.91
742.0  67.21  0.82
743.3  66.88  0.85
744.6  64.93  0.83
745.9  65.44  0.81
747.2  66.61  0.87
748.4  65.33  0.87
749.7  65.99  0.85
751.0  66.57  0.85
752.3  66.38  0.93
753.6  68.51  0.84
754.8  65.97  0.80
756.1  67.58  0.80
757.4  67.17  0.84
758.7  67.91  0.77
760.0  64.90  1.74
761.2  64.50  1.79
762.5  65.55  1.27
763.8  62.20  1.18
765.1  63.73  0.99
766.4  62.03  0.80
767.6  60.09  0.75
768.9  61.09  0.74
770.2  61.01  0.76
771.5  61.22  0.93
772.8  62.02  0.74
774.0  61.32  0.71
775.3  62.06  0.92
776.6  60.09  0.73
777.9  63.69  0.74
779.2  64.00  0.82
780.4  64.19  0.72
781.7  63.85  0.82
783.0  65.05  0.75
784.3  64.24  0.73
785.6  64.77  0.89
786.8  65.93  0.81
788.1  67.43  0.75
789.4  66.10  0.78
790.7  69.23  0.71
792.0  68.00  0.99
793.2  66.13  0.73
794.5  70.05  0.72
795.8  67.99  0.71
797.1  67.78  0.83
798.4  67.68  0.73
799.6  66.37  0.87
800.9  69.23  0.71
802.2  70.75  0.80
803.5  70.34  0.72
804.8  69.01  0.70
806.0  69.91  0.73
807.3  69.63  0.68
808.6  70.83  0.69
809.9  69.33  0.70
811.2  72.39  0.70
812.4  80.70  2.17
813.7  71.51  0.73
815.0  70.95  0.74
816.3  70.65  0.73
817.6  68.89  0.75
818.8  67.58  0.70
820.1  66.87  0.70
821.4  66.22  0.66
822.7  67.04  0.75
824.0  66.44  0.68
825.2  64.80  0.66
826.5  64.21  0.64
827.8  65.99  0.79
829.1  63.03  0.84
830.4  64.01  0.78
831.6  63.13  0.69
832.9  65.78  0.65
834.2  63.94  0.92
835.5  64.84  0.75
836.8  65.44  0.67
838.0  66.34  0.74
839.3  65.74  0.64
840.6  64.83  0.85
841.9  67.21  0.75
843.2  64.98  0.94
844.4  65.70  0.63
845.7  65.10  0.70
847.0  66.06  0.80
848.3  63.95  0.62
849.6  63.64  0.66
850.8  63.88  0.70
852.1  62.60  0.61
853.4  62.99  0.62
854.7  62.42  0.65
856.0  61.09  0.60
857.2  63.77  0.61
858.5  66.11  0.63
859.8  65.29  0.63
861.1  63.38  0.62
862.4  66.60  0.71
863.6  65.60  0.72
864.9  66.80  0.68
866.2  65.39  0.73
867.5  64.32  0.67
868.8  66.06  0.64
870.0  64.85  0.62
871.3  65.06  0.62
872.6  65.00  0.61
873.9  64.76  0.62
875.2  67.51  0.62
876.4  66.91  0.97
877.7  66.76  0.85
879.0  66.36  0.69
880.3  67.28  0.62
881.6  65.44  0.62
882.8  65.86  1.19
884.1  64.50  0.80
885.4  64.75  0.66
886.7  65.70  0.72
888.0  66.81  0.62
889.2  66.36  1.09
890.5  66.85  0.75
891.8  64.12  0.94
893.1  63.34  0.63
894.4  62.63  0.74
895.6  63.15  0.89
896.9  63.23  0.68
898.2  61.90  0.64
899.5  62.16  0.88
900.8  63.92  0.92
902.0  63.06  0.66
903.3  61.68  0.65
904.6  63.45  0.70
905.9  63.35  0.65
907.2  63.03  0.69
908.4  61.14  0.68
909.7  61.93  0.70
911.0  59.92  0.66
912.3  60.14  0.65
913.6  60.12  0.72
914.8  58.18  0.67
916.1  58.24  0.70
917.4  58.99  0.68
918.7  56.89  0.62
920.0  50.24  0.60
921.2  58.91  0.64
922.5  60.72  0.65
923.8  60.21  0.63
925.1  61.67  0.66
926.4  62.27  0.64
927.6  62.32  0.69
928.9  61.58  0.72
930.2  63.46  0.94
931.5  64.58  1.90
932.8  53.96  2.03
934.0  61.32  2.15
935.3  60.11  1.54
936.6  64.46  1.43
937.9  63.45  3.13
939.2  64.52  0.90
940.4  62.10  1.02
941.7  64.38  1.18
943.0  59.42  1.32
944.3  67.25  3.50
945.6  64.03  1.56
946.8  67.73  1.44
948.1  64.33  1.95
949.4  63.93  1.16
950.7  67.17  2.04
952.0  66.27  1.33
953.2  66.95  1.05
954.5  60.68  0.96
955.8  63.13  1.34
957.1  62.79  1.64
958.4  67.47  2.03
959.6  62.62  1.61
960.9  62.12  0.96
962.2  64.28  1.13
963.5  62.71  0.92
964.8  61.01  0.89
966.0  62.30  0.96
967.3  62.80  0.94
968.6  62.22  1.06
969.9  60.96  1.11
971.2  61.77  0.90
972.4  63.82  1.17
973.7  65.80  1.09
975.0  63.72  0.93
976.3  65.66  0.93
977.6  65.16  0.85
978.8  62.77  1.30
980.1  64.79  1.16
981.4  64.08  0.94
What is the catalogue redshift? 0.077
